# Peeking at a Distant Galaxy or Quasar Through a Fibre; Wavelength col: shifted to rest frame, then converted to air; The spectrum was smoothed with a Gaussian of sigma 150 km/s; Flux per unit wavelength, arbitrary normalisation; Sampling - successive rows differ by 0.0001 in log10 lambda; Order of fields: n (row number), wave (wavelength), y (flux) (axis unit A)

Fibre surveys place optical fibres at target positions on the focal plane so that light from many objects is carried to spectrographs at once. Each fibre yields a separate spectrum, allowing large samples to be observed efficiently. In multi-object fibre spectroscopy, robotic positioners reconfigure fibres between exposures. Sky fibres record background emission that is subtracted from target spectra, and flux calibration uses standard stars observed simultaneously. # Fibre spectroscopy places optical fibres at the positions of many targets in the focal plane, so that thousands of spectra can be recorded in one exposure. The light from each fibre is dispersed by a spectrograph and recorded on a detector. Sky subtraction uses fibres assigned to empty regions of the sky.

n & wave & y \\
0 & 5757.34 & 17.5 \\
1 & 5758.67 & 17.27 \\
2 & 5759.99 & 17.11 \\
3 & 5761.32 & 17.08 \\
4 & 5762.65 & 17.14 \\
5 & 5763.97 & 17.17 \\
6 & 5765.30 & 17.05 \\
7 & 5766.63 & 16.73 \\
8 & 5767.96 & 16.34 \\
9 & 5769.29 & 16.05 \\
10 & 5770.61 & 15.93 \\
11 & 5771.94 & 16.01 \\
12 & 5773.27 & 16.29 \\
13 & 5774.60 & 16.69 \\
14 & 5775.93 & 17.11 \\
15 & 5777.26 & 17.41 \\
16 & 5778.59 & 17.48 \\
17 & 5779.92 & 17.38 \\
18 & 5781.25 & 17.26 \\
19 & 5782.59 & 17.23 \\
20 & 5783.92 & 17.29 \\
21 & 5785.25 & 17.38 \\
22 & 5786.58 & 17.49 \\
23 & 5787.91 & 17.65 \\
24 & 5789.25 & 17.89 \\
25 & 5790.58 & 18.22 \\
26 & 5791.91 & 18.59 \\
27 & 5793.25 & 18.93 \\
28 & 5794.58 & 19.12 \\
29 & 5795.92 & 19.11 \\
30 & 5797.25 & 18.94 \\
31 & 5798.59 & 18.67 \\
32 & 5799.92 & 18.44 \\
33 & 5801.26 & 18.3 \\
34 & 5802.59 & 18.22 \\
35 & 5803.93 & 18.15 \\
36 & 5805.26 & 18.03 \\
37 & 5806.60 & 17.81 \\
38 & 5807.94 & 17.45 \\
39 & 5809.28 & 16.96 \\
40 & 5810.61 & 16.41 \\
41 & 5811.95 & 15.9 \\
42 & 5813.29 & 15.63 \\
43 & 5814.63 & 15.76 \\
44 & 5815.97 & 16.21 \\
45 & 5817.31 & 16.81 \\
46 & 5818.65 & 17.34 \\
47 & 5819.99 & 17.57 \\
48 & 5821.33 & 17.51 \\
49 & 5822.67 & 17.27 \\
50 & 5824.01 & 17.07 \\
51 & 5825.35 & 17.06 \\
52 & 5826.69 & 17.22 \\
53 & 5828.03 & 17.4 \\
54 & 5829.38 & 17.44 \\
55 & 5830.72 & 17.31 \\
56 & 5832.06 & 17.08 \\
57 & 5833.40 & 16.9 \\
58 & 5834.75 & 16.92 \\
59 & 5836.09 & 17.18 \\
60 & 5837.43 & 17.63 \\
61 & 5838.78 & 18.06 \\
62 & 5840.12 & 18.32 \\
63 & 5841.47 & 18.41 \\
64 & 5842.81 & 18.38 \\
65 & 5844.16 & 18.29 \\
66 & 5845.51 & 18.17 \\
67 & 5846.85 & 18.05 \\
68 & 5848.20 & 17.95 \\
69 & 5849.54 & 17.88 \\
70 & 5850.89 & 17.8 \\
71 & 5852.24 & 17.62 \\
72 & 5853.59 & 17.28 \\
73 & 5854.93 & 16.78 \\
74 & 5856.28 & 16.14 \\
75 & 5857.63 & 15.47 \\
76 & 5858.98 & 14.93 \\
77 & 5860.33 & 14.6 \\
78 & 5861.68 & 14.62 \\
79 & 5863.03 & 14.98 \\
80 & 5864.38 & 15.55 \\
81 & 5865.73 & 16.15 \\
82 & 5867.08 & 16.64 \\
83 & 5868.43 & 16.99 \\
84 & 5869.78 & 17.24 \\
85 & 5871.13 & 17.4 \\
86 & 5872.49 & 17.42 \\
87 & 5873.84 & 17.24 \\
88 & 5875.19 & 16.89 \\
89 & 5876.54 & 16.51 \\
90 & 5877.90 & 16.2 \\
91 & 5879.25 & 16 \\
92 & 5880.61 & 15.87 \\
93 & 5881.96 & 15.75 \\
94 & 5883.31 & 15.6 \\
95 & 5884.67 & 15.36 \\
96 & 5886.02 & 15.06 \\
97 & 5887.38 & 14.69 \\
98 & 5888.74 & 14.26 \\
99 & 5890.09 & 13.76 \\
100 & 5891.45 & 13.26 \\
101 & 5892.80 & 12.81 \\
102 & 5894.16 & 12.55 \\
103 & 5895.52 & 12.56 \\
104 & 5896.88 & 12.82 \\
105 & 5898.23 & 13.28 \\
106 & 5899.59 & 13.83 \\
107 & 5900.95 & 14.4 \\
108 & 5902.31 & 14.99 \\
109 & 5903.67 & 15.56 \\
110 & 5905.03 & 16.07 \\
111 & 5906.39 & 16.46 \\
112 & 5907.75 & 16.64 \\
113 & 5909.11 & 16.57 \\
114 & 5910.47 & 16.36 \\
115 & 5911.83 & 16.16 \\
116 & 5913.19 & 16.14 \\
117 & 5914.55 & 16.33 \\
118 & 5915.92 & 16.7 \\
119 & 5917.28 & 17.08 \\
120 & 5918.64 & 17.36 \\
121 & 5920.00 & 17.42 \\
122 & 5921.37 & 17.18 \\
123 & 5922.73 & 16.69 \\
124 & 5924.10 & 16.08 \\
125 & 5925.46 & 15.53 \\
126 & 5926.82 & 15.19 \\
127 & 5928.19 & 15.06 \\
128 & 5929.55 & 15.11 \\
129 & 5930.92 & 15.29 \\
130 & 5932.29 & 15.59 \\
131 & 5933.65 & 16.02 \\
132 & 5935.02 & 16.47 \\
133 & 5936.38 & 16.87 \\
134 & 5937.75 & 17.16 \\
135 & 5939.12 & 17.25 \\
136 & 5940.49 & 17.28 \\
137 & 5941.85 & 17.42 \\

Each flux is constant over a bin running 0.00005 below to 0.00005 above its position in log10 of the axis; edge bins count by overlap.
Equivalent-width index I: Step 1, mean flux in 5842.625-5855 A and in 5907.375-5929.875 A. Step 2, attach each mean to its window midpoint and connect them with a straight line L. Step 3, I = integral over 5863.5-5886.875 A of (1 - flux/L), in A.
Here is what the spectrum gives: 1.3 A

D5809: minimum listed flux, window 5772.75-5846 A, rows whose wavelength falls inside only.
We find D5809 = 15.63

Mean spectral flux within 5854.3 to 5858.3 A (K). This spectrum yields 16.1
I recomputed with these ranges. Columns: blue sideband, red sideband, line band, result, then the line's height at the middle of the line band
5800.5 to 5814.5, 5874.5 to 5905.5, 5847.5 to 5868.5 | -0.9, 15.7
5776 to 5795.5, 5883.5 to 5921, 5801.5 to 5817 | 0.3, 17.3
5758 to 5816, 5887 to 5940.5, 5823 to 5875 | -1.9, 16.5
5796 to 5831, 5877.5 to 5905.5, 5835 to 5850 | -1.6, 16.3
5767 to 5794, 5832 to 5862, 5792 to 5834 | -0.7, 17.2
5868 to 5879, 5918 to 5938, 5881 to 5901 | 3.2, 16.7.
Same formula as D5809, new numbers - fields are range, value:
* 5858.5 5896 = 12.55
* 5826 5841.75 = 16.9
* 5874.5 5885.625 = 15.36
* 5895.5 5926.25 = 12.56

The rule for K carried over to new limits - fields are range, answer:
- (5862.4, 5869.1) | 16.1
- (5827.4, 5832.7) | 17.3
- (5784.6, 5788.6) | 17.5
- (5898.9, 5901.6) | 14.1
